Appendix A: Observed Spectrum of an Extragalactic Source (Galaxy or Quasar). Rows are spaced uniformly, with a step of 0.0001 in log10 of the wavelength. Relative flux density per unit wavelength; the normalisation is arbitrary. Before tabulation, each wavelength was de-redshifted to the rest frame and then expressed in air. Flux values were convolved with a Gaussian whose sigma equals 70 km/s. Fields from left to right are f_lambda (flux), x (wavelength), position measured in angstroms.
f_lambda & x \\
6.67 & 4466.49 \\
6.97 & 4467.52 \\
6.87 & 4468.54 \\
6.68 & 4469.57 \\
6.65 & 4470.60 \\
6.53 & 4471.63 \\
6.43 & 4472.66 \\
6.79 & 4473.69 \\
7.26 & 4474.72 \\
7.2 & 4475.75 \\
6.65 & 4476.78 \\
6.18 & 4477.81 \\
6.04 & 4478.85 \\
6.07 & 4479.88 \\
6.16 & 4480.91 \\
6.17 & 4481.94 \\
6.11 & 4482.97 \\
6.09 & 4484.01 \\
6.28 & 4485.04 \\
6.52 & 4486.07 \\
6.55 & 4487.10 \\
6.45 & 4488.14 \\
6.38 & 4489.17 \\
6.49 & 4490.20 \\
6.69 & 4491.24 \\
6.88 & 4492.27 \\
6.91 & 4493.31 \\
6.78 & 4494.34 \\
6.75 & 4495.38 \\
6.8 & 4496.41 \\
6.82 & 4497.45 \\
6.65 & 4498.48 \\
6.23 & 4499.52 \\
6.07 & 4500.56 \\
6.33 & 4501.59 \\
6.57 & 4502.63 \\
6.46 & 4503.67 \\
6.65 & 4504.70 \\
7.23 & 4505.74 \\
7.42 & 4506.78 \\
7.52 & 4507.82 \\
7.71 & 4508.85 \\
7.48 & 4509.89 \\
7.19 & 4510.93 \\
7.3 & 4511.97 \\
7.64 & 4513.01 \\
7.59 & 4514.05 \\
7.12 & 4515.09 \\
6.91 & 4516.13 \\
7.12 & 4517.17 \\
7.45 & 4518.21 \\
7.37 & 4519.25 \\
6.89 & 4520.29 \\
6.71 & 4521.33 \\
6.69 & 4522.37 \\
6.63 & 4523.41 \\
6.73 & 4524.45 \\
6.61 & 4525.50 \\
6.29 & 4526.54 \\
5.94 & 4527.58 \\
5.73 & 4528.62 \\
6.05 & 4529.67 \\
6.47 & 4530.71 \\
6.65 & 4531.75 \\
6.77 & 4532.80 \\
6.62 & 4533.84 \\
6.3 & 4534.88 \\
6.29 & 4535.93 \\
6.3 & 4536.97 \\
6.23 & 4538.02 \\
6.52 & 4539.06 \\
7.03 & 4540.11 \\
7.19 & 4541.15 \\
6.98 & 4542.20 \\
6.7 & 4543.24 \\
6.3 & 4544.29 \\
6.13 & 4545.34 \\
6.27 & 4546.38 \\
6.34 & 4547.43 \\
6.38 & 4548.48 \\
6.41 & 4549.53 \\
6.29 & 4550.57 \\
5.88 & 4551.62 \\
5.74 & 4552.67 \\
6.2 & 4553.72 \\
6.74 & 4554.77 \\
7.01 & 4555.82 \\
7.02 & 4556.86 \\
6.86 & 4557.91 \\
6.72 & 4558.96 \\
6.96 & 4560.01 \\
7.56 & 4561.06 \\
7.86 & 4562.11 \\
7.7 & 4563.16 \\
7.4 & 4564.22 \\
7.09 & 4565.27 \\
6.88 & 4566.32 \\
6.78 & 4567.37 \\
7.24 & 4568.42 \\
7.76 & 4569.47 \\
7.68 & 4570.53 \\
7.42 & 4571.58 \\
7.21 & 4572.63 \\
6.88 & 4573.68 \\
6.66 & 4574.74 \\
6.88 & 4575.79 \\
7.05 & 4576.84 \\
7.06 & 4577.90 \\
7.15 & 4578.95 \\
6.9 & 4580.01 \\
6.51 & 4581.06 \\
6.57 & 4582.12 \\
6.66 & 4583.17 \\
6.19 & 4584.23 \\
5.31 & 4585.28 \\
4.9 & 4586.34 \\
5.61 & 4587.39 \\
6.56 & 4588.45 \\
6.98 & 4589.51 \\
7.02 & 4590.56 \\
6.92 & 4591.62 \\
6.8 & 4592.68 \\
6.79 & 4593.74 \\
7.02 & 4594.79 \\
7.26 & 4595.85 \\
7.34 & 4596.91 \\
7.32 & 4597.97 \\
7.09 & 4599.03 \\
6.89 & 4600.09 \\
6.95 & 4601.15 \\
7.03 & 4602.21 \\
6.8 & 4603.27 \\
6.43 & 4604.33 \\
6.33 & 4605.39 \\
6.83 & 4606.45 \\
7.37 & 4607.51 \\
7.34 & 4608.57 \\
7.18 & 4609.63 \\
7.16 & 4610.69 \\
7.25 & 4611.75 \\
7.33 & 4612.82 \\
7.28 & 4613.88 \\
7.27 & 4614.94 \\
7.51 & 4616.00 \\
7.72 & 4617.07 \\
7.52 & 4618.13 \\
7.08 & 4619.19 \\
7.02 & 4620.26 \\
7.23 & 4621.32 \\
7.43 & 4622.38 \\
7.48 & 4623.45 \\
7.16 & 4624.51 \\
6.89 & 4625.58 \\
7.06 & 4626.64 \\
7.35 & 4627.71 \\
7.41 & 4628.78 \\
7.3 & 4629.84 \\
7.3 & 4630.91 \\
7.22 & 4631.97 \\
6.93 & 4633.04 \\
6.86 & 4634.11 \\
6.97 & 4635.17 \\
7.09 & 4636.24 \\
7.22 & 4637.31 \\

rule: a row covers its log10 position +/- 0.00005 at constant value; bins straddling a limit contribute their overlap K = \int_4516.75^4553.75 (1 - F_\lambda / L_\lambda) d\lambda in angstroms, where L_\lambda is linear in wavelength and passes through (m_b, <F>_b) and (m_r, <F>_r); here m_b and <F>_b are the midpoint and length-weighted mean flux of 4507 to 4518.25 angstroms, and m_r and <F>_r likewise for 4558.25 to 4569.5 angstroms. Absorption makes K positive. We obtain 4.1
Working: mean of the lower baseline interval 7.36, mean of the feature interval 6.51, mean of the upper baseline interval 7.24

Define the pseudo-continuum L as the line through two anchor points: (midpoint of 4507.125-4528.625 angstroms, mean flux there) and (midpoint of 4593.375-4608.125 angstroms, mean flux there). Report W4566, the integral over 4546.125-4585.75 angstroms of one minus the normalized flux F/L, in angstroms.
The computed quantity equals 0.90 angstroms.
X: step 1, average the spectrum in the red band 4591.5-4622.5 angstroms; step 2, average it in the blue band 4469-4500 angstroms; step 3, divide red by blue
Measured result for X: 1.09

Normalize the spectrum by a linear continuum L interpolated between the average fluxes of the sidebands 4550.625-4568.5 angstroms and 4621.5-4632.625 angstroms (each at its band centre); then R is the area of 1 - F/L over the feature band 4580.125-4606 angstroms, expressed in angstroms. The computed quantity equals 1.6 angstroms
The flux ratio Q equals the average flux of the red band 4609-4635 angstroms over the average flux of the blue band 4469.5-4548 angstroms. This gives 1.1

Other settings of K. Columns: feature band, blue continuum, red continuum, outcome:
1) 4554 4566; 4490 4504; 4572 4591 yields -1.05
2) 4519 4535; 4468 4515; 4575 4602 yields 0.47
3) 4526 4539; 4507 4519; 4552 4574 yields 1.69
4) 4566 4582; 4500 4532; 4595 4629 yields -0.05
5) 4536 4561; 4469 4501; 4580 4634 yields 0.76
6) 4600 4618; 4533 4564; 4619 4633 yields -0.05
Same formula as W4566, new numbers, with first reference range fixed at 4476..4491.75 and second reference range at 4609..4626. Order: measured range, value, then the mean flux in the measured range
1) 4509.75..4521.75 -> -1.2 angstroms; 7.23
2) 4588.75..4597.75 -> 0.1 angstroms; 7.01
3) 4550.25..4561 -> 0.4 angstroms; 6.59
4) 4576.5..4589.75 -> 1.2 angstroms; 6.39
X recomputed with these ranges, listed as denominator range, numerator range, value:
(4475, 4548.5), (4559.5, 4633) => 1.06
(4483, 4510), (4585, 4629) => 1.04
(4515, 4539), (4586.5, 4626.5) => 1.07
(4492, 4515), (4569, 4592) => 0.97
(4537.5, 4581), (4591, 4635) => 1.04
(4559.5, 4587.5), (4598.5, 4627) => 1.03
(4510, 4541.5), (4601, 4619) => 1.06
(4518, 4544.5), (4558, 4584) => 1.08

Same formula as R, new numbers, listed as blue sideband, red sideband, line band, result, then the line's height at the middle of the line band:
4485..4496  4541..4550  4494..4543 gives -1.68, 6.56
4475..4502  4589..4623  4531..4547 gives 0.48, 6.75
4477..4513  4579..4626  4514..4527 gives -0.37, 6.72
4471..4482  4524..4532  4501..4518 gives -2.06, 6.37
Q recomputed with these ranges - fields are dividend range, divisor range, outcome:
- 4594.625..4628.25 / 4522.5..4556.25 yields 1.11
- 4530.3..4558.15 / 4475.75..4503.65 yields 1.01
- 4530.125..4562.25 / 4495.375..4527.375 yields 0.95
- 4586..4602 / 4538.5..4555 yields 1.05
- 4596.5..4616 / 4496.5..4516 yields 1.01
